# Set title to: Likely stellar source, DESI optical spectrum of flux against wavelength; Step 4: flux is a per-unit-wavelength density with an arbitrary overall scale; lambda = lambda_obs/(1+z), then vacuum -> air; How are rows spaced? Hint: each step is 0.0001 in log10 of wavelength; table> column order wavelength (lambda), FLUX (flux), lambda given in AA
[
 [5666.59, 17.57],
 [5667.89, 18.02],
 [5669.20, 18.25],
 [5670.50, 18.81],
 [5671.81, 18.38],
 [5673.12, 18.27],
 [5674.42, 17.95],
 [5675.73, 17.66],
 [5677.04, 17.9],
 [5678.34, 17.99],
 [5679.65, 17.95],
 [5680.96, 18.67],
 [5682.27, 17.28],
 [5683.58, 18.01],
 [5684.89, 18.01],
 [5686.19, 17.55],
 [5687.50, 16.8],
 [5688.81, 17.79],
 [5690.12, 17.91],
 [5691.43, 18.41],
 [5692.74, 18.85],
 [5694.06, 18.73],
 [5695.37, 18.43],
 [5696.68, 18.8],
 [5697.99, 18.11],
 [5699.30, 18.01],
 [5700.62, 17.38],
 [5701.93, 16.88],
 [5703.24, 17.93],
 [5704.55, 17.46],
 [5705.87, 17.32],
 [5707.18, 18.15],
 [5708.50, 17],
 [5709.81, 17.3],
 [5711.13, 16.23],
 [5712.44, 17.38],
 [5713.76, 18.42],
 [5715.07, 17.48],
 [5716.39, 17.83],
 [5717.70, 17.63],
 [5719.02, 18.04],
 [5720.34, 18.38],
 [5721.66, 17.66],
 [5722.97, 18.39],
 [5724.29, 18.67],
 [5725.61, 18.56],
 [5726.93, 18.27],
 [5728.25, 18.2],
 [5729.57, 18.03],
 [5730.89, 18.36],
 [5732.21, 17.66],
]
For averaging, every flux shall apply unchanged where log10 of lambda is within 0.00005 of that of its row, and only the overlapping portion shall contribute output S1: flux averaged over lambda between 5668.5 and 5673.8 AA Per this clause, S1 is 18.4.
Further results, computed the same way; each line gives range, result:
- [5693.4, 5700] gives 18.4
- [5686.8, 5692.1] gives 17.7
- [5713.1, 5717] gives 17.9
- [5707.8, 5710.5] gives 17.1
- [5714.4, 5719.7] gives 17.8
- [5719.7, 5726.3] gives 18.3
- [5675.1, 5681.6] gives 18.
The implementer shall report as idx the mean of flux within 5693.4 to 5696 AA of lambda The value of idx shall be 18.6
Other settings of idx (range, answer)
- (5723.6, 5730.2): 18.3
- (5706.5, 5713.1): 17.2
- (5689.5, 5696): 18.4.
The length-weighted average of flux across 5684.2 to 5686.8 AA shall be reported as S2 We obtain 17.8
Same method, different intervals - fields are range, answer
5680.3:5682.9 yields 18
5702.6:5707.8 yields 17.7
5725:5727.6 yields 18.4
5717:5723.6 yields 18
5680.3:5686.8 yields 17.9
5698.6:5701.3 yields 17.7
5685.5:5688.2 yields 17.3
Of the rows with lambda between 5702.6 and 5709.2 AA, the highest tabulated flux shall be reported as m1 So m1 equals 18.15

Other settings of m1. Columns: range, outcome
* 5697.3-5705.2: 18.11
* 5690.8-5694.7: 18.85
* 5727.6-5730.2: 18.2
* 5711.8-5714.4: 18.42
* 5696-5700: 18.8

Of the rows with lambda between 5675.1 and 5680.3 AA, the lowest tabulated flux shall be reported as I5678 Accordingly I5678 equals 17.66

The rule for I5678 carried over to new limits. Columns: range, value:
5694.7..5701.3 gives 17.38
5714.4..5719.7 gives 17.48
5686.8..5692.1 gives 16.8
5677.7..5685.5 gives 17.28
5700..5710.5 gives 16.88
